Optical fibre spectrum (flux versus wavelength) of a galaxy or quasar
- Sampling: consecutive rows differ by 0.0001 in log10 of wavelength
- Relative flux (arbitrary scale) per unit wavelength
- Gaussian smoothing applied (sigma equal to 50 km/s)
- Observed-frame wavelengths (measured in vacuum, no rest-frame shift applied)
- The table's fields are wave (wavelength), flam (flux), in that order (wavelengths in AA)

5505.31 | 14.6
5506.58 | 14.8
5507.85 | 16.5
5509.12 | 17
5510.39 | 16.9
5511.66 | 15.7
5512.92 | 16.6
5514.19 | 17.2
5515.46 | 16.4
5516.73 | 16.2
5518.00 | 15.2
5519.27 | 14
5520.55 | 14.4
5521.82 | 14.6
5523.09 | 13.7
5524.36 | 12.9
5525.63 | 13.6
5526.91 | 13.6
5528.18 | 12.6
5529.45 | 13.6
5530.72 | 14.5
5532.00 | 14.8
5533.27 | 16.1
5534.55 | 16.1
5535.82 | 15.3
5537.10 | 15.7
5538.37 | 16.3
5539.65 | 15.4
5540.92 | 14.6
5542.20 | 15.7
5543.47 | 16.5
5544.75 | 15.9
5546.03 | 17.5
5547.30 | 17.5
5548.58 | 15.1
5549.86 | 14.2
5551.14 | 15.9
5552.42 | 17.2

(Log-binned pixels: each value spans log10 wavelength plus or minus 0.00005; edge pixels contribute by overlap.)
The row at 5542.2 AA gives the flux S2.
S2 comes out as 15.7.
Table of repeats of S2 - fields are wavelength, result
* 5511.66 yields 15.7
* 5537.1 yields 15.7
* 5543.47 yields 16.5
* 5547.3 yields 17.5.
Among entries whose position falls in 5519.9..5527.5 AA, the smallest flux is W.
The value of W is 12.9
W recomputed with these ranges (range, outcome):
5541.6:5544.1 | 15.7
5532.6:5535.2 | 16.1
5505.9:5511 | 14.8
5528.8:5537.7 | 13.6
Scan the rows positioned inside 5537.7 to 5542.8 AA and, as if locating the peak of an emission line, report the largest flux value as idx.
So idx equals 16.3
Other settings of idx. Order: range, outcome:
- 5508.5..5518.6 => 17.2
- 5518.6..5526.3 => 14.6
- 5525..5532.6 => 14.8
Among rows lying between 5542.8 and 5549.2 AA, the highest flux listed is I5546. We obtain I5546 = 17.5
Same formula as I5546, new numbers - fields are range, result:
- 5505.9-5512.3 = 17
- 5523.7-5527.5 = 13.6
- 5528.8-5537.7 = 16.1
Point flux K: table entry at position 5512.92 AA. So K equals 16.6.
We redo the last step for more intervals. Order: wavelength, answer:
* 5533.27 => 16.1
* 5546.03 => 17.5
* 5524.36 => 12.9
